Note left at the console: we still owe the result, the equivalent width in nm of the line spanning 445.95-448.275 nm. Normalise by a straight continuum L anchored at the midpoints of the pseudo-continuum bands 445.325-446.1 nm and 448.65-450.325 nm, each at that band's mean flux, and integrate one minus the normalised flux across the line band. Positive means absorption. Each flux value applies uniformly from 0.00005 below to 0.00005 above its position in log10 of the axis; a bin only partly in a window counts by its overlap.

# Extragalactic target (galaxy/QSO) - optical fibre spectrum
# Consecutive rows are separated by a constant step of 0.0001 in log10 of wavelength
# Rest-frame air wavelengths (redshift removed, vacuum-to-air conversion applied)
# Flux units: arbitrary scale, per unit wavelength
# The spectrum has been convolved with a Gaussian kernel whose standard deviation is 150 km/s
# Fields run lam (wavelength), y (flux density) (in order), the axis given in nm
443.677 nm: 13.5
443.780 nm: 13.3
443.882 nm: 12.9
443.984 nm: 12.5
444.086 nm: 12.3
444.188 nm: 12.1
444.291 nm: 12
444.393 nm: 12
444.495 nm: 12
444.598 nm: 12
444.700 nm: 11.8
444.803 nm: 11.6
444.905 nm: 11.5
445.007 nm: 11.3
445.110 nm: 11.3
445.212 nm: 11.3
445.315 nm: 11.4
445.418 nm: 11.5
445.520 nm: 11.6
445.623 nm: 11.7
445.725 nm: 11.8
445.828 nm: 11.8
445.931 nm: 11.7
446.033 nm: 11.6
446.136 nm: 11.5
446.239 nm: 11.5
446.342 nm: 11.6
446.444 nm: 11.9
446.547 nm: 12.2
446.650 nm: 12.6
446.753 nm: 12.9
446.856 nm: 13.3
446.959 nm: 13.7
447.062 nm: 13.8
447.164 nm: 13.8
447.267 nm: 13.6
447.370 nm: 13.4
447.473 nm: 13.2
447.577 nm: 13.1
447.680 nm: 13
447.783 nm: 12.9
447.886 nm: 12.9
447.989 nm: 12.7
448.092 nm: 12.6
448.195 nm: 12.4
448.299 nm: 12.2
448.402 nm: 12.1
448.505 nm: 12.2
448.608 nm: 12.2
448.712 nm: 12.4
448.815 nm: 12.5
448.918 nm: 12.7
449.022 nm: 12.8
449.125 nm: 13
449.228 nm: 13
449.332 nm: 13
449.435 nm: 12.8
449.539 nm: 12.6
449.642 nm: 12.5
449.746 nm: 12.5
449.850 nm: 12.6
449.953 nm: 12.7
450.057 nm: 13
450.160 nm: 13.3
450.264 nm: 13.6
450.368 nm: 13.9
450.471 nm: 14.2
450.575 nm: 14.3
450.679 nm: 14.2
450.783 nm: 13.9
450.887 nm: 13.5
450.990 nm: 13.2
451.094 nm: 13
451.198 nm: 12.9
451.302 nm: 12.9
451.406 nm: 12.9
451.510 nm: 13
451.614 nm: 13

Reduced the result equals -0.12 nm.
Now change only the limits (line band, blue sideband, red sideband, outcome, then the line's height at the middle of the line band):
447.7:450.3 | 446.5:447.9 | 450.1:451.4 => 0.132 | 13.4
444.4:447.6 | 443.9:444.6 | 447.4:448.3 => 0.079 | 12.5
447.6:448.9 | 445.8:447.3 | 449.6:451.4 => 0.032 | 12.8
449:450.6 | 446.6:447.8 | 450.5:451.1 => 0.061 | 13.6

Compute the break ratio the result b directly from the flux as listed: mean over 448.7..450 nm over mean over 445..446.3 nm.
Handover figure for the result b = 1.10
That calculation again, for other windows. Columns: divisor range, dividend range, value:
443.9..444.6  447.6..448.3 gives 1.05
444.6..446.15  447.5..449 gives 1.09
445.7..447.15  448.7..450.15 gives 1.03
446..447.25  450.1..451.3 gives 1.08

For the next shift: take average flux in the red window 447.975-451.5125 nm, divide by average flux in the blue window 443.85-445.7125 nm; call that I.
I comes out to 1.1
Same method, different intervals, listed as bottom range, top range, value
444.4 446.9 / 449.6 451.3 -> 1.13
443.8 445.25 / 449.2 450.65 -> 1.10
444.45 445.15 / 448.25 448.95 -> 1.06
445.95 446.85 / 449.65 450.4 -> 1.08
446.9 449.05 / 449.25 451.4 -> 1.03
